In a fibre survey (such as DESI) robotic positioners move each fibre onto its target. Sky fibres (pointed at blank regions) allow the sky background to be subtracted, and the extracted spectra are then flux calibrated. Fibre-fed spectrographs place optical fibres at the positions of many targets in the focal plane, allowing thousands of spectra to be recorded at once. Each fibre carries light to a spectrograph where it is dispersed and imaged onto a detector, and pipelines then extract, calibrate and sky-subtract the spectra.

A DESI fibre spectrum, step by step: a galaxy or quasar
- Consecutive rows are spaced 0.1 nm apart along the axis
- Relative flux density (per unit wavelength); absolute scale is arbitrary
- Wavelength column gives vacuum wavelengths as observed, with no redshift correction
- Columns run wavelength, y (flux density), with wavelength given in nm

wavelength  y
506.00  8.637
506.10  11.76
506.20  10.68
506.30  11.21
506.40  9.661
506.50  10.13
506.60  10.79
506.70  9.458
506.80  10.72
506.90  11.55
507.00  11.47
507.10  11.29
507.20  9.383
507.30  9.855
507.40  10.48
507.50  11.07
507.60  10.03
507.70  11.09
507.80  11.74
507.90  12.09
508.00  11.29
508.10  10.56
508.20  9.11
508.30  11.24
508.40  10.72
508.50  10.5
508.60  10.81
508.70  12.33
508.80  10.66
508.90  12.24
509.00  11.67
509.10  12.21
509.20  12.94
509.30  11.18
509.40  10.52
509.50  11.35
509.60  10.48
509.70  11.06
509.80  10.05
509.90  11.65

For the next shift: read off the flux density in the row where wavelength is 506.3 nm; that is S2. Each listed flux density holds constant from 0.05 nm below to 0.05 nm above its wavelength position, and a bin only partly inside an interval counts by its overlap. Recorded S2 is 11.21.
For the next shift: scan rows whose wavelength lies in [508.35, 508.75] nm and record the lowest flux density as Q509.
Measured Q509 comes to 10.5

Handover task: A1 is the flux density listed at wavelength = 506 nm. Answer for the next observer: 8.637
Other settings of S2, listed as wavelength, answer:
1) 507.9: 12.09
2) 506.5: 10.13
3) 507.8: 11.74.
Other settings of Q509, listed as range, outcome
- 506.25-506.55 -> 9.661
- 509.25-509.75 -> 10.48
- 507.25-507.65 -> 9.855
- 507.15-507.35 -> 9.383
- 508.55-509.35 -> 10.66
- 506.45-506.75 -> 9.458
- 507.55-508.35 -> 9.11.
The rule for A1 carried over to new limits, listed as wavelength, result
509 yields 11.67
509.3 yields 11.18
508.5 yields 10.5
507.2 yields 9.383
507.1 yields 11.29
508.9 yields 12.24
